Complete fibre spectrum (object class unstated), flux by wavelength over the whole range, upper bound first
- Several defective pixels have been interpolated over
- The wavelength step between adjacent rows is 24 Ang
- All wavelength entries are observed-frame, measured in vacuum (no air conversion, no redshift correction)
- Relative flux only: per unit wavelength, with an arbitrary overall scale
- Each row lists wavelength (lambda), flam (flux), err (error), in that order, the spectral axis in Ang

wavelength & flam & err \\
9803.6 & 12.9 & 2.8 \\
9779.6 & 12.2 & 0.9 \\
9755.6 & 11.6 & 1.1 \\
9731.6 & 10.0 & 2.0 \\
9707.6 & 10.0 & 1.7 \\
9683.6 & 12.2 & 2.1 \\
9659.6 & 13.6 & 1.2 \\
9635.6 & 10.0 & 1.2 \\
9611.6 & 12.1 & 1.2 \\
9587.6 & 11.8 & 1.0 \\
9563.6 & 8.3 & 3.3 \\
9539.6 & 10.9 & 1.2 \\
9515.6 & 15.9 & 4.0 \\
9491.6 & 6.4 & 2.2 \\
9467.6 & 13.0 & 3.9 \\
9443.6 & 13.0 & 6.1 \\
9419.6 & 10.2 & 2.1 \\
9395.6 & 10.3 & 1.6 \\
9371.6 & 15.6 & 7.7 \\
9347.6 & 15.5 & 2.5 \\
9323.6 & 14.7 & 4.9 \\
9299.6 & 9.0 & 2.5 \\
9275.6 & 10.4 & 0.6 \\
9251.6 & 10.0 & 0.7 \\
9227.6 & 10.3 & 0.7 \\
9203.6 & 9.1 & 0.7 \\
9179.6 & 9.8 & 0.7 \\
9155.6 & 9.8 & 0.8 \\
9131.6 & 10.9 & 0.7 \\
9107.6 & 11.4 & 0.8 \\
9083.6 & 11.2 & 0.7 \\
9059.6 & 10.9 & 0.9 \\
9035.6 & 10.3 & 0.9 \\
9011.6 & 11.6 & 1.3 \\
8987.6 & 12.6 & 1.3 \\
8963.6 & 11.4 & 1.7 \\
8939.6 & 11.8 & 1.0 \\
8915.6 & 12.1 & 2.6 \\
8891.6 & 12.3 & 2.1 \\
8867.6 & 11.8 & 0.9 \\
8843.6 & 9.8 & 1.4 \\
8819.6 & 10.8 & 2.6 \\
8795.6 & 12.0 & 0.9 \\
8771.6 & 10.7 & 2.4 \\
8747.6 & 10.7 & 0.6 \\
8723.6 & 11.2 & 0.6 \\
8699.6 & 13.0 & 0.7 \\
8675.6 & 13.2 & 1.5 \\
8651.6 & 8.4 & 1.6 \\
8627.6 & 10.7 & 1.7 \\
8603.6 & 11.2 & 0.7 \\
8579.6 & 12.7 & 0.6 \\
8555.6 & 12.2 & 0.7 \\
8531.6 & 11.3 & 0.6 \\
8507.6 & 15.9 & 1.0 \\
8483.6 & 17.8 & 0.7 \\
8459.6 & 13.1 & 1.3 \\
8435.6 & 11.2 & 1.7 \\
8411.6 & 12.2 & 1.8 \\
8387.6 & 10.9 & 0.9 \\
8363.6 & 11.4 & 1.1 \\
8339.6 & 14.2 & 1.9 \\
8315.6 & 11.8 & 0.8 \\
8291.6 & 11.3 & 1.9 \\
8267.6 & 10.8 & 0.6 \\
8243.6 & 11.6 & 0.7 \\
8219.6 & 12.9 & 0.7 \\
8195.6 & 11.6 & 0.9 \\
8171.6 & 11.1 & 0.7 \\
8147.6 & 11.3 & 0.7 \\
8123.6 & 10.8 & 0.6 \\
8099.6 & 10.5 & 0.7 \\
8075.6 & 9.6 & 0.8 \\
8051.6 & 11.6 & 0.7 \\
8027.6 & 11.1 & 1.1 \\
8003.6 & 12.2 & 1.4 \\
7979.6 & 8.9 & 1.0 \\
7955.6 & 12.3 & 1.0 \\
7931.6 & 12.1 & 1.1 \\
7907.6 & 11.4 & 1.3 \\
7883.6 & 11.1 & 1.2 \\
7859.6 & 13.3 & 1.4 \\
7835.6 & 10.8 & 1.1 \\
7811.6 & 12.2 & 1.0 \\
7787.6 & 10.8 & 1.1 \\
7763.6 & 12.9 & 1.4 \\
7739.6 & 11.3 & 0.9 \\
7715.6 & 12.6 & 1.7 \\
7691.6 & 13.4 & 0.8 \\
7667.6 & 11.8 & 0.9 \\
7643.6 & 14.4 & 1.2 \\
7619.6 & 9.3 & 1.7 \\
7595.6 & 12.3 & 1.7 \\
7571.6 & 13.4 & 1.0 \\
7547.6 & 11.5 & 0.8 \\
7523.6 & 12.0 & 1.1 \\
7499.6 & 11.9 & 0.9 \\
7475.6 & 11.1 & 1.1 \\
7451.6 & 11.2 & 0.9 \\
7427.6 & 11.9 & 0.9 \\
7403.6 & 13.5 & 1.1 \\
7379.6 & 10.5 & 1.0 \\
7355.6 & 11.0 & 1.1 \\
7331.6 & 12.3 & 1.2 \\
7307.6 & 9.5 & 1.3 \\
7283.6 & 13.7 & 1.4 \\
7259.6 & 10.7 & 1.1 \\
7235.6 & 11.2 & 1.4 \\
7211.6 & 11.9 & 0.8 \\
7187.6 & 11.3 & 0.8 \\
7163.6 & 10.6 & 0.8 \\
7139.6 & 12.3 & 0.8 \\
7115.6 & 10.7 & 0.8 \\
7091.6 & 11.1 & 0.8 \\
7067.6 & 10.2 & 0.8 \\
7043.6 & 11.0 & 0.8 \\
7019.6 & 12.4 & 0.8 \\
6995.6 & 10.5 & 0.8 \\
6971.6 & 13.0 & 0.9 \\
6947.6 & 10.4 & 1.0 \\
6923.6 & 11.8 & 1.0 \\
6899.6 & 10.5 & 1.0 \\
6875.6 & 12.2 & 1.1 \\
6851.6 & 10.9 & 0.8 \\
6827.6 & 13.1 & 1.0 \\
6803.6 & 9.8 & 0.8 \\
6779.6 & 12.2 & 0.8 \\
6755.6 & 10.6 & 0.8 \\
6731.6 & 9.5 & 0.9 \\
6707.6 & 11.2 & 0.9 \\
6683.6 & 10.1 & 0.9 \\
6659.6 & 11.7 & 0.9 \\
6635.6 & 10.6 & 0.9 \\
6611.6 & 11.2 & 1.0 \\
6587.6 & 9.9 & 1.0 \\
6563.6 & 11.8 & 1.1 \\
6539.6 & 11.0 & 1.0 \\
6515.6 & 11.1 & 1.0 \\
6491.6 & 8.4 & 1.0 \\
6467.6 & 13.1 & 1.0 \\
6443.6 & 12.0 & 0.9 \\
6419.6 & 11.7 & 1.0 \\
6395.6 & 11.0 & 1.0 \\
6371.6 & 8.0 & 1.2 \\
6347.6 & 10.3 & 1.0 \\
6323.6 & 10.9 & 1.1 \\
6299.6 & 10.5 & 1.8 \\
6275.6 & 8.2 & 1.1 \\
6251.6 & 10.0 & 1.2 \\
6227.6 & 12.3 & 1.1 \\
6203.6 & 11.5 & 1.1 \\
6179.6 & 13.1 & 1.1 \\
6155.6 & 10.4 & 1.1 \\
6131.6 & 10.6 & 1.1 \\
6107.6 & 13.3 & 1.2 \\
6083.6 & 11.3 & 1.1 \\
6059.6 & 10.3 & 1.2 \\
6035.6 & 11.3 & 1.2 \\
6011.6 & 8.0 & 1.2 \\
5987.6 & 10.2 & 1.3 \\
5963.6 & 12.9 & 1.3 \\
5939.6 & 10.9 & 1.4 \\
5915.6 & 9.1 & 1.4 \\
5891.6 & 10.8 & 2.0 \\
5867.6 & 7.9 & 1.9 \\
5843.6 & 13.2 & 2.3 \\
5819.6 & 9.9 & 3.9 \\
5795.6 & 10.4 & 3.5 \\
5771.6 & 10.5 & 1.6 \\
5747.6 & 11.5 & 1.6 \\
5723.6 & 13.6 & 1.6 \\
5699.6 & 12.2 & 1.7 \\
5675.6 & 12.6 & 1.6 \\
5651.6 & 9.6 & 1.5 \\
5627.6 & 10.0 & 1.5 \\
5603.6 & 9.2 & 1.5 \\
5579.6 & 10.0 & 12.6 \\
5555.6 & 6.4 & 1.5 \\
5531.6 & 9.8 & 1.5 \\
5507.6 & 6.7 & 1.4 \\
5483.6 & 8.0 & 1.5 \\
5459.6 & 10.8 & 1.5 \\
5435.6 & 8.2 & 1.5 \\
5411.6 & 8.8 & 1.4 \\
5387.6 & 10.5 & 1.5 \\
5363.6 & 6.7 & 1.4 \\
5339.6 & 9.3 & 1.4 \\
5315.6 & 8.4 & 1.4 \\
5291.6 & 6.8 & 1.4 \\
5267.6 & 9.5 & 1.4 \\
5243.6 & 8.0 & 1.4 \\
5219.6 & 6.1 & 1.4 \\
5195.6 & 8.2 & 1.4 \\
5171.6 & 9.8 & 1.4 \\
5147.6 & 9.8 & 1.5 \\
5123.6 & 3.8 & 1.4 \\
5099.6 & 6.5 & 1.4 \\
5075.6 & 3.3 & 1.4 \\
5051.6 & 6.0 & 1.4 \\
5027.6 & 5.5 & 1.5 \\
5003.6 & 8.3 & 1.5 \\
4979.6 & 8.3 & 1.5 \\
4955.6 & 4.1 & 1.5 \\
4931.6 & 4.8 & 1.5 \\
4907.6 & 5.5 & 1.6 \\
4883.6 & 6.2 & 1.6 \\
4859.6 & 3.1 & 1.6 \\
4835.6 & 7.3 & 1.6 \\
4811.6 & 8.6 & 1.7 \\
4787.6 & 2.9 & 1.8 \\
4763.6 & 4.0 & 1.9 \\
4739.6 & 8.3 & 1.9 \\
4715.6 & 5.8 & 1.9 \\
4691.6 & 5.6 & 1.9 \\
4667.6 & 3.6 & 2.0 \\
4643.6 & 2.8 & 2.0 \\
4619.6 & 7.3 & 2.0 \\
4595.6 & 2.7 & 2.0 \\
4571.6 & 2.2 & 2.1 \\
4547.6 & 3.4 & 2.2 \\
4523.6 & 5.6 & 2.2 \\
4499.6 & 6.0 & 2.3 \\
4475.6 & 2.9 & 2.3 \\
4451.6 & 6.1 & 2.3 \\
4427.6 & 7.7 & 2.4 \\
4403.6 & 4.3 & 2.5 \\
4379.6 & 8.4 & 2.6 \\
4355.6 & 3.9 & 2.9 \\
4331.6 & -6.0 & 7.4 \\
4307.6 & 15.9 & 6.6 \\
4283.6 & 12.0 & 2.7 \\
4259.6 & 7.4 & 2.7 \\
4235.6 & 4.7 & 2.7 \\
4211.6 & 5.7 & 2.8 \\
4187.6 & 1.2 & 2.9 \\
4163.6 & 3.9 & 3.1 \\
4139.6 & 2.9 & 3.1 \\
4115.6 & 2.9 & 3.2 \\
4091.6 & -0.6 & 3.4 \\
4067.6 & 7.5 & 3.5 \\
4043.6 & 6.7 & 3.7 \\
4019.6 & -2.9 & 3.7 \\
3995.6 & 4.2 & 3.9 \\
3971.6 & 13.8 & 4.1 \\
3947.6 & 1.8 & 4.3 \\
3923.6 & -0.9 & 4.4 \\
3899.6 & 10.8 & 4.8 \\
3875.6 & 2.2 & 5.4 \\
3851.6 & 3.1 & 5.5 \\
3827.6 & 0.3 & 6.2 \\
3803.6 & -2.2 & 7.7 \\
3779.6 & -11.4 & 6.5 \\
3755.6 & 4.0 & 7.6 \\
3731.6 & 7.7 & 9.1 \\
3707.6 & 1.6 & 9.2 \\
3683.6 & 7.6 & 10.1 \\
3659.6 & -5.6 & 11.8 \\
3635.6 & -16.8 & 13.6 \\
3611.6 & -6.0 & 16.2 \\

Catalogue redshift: 0.29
